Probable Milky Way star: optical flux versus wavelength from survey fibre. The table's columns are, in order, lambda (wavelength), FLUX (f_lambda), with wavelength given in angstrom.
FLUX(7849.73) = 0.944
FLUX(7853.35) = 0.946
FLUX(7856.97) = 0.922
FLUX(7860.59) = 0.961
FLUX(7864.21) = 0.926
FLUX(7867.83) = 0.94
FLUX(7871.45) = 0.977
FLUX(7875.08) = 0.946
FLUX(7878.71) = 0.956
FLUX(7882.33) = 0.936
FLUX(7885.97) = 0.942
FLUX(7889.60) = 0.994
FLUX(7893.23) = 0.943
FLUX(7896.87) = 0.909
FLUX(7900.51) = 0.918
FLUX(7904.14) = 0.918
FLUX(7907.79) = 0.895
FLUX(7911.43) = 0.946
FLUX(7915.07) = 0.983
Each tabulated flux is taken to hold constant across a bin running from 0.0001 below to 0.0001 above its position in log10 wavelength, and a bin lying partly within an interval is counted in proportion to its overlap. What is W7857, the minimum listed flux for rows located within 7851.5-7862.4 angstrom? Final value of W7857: 0.922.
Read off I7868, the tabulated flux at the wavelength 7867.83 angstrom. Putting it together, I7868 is 0.94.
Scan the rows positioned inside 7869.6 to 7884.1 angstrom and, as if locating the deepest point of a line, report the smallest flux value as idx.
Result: 0.936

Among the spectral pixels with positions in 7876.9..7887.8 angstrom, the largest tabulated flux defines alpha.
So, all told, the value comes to 0.956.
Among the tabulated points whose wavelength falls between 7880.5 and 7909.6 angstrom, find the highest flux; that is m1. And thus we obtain 0.994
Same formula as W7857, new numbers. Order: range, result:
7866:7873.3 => 0.94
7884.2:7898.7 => 0.909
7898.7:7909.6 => 0.895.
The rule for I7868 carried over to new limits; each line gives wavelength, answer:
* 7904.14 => 0.918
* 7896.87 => 0.909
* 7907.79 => 0.895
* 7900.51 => 0.918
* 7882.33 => 0.936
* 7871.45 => 0.977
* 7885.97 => 0.942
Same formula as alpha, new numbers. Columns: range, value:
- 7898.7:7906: 0.918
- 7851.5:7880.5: 0.977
